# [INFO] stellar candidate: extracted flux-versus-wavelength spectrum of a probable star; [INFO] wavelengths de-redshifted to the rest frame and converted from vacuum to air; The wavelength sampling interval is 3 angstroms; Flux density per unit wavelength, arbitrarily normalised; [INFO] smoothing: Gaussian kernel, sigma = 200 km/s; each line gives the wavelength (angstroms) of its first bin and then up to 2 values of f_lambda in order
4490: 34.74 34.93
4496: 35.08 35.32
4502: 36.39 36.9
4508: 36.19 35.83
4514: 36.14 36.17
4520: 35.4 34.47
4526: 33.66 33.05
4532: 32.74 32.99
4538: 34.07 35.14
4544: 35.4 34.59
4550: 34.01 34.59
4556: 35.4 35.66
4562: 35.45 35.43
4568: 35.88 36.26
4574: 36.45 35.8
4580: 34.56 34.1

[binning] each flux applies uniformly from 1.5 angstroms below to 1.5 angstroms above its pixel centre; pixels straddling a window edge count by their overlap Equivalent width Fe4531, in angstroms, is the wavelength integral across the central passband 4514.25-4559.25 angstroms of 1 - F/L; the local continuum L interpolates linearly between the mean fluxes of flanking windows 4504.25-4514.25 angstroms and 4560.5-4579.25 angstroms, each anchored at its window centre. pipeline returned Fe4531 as 1.93 angstroms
